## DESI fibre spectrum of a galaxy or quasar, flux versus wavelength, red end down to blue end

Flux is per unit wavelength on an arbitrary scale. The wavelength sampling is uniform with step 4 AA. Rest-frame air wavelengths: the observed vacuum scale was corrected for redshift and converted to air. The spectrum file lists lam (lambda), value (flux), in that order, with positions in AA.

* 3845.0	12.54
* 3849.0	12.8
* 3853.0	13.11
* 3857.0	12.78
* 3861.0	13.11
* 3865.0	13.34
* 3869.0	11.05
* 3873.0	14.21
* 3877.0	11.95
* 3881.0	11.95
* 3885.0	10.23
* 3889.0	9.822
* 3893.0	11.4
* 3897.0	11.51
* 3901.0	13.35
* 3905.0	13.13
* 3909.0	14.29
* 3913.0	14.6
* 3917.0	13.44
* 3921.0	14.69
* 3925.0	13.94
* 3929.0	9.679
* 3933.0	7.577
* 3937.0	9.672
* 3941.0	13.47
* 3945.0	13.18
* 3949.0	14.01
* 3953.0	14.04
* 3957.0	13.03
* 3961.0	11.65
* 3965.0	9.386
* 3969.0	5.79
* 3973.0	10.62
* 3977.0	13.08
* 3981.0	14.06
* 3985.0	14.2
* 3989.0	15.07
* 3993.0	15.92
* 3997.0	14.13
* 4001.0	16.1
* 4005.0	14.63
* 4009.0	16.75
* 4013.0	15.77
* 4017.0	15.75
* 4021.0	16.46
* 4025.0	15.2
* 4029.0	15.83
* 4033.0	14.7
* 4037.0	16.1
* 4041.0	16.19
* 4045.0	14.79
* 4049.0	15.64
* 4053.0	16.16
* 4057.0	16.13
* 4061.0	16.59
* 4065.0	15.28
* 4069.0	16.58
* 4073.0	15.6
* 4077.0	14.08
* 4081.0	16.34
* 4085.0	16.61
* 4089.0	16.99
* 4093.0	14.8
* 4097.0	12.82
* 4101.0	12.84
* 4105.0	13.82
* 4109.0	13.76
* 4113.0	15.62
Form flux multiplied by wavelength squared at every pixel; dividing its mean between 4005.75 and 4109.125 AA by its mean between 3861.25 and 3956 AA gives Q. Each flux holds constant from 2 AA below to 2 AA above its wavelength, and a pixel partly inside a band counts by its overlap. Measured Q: 1.34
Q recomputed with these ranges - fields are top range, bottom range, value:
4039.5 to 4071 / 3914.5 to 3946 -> 1.42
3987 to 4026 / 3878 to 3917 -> 1.34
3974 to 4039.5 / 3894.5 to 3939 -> 1.29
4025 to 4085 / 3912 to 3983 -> 1.39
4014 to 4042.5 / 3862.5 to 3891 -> 1.44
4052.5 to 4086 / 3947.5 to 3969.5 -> 1.45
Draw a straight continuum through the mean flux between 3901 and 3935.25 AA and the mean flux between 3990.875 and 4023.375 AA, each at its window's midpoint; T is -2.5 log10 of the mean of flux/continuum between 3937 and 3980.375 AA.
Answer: 0.19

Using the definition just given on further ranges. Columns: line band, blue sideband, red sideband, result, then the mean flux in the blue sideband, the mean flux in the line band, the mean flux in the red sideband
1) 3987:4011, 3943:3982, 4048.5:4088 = -0.17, 11.8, 15.4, 15.9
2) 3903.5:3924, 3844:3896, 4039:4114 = -0.10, 12.2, 14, 15.3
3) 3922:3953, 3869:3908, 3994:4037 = 0.13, 12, 11.9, 15.6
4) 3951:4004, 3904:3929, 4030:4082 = 0.14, 13.7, 12.9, 15.7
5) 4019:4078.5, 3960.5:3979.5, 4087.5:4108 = -0.24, 10.1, 15.7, 14.2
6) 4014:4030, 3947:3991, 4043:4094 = -0.12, 12.3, 15.8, 15.8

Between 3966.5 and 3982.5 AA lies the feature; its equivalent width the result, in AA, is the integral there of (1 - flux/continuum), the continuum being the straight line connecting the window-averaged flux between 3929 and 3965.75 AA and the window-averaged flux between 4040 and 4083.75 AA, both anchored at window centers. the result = 2.5 AA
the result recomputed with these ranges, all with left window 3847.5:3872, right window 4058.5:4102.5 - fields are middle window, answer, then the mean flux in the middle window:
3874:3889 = 1.9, 11.4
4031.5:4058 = -1.3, 15.7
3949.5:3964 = 1.2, 12.8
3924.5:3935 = 2.8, 9.89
